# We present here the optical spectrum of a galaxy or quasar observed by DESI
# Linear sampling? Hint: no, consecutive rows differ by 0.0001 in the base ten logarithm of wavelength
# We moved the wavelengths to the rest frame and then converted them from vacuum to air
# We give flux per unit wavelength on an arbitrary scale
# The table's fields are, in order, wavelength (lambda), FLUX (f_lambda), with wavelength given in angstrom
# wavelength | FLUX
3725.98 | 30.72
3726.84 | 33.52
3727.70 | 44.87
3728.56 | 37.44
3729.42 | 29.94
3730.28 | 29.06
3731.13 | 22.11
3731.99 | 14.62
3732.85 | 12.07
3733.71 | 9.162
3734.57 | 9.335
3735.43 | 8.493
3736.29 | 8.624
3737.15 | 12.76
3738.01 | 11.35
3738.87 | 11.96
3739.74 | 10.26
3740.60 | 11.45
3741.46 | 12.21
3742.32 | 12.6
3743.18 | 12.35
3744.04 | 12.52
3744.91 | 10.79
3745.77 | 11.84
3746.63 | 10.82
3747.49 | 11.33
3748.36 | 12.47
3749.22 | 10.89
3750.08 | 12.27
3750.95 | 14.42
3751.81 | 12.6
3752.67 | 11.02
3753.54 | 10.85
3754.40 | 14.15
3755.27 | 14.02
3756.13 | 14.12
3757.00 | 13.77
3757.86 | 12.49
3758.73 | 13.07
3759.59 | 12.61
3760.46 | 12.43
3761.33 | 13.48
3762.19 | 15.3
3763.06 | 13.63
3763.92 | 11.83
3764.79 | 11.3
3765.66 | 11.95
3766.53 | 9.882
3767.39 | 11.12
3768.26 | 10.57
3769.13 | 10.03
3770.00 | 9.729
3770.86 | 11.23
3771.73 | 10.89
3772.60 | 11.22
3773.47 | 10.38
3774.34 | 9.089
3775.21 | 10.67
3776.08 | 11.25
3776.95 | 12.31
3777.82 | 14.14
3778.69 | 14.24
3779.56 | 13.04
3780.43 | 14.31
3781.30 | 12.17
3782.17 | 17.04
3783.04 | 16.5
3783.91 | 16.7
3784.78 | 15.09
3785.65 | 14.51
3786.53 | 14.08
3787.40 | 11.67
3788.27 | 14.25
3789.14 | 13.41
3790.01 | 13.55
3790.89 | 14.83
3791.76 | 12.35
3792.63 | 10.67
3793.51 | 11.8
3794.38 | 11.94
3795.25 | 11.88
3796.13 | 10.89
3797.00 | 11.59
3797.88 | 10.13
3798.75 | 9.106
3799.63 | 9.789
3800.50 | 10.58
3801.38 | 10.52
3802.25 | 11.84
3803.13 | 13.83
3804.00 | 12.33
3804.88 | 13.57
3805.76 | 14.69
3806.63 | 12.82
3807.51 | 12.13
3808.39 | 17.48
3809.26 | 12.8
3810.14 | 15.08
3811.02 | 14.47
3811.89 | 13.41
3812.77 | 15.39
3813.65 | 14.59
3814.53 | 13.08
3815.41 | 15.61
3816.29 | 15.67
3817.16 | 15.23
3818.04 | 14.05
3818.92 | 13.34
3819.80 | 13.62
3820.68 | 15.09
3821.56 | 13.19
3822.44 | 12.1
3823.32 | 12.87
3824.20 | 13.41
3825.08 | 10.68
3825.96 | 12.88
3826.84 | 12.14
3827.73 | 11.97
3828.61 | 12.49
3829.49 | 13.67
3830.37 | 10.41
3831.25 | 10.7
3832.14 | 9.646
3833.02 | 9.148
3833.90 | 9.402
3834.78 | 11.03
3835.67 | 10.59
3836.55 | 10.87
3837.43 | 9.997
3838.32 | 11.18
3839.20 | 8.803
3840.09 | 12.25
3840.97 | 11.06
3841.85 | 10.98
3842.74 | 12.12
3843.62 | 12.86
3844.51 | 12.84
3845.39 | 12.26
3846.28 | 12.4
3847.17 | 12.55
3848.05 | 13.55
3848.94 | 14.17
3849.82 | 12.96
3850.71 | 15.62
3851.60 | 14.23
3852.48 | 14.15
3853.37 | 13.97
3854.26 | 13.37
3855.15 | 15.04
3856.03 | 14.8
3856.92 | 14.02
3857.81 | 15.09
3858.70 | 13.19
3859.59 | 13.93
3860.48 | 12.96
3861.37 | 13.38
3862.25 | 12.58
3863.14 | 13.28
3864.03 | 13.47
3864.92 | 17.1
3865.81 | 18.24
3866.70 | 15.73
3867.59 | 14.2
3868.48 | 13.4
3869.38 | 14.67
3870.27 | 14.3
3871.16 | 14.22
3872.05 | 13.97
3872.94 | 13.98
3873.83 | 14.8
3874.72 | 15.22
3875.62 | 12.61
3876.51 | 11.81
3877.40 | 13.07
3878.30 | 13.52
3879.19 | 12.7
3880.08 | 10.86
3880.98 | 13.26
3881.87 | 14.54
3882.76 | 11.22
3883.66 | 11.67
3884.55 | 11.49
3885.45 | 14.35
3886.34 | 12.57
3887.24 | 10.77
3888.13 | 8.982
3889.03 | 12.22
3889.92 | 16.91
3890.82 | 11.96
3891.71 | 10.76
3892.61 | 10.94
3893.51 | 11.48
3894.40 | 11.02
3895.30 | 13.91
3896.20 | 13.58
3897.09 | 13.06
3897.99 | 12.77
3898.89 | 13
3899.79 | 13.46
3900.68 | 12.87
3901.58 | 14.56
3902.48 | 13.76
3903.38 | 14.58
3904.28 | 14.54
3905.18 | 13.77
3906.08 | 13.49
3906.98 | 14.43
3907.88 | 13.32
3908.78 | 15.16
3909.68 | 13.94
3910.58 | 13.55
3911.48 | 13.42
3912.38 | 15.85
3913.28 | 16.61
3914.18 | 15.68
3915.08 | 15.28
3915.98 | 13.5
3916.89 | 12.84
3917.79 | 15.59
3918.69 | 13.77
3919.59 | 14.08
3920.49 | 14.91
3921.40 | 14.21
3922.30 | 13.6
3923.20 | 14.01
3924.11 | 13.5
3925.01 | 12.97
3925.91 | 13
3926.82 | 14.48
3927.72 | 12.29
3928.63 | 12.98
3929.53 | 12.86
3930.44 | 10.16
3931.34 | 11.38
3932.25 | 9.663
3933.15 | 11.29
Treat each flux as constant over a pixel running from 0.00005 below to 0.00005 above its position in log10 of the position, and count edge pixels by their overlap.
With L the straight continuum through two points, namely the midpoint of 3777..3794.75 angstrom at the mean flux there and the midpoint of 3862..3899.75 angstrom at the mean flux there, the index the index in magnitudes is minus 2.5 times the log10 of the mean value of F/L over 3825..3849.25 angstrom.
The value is 0.17 mag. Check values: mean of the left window 13.8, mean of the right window 13.2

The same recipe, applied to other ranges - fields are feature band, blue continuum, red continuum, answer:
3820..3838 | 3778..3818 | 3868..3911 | 0.14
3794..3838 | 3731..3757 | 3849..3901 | 0.03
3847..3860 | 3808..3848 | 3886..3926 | -0.10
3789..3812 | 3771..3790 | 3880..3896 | 0.04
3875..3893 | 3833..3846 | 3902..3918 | 0.07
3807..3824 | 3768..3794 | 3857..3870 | -0.06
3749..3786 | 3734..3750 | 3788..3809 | -0.08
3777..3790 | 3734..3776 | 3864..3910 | -0.18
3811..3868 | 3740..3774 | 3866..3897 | -0.03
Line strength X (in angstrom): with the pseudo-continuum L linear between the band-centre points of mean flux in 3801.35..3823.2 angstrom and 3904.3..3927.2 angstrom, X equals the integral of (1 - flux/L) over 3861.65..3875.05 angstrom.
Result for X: -0.5 angstrom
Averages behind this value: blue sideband 13.9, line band 14.6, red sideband 14.2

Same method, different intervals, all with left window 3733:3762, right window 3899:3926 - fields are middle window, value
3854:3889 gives 0.1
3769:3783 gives 0.2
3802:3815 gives -1.1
